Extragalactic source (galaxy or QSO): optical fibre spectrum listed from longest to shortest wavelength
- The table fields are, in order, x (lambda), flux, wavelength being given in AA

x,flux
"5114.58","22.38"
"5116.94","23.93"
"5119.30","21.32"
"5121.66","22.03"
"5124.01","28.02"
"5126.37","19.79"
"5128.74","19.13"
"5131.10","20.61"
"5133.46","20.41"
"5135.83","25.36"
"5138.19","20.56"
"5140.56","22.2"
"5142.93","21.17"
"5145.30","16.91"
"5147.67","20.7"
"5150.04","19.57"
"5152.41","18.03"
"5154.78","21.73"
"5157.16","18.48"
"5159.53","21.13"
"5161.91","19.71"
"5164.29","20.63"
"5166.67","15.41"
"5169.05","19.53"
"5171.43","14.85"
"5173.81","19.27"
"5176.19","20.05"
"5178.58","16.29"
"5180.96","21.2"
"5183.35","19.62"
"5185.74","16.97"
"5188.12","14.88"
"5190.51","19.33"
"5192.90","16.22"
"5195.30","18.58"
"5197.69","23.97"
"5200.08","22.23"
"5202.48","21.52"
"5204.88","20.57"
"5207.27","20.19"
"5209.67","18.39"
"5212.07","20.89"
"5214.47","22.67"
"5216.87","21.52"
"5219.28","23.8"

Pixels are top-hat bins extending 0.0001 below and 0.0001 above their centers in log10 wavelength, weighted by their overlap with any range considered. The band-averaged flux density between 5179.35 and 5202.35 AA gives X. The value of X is 19.3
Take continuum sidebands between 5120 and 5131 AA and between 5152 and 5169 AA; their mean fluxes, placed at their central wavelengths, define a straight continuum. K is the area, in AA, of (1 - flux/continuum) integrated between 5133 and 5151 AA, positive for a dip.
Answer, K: -0.1 AA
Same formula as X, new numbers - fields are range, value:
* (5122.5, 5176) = 20.2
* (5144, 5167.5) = 19.3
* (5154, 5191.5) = 18.7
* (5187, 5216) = 20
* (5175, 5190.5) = 18.3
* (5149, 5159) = 19.6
